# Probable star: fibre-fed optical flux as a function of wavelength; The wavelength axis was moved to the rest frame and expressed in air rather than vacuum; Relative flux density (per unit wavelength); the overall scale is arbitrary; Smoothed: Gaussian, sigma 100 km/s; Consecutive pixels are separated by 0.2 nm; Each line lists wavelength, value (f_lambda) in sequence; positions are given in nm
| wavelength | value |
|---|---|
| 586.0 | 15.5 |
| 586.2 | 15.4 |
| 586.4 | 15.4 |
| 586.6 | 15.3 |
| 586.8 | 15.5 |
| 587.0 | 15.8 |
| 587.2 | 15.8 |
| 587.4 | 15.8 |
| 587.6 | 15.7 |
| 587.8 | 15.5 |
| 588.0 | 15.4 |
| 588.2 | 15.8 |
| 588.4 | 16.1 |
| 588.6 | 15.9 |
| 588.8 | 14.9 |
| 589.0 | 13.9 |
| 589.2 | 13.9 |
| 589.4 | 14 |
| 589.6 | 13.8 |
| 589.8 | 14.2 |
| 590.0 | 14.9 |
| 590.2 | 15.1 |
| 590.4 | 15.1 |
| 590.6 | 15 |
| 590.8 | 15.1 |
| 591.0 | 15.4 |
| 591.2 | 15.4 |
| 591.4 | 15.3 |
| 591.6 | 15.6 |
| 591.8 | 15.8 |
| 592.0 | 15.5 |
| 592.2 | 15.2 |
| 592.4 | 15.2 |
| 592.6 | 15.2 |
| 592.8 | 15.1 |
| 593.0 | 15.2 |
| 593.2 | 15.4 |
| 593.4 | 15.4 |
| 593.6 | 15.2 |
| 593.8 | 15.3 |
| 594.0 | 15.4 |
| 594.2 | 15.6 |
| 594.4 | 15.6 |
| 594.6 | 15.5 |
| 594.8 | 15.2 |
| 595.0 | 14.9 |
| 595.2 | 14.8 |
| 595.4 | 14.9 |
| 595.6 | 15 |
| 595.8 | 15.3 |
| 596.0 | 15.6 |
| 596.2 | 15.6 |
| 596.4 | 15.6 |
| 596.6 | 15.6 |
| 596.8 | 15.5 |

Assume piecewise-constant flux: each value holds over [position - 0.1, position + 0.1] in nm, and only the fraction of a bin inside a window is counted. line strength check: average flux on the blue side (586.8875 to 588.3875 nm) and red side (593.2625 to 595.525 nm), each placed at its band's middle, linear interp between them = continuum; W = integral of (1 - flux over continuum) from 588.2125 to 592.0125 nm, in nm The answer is 0.13 nm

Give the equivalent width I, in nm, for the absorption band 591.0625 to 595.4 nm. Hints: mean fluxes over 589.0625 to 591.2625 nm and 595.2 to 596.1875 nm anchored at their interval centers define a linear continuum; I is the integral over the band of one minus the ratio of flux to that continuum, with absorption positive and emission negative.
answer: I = -0.100 nm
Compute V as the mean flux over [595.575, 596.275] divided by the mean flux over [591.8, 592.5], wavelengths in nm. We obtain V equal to 1.00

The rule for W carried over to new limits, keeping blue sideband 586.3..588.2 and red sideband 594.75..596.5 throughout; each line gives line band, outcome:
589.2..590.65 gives 0.088 nm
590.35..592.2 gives 0.006 nm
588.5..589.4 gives 0.054 nm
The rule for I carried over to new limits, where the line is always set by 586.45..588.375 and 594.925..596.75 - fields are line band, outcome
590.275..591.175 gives 0.02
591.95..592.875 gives 0.01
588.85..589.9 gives 0.10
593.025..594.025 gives 0.00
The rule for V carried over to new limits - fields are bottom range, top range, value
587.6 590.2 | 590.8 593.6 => 1.03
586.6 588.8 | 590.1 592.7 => 0.98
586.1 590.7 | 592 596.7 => 1.01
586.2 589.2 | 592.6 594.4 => 0.99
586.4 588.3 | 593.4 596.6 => 0.98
